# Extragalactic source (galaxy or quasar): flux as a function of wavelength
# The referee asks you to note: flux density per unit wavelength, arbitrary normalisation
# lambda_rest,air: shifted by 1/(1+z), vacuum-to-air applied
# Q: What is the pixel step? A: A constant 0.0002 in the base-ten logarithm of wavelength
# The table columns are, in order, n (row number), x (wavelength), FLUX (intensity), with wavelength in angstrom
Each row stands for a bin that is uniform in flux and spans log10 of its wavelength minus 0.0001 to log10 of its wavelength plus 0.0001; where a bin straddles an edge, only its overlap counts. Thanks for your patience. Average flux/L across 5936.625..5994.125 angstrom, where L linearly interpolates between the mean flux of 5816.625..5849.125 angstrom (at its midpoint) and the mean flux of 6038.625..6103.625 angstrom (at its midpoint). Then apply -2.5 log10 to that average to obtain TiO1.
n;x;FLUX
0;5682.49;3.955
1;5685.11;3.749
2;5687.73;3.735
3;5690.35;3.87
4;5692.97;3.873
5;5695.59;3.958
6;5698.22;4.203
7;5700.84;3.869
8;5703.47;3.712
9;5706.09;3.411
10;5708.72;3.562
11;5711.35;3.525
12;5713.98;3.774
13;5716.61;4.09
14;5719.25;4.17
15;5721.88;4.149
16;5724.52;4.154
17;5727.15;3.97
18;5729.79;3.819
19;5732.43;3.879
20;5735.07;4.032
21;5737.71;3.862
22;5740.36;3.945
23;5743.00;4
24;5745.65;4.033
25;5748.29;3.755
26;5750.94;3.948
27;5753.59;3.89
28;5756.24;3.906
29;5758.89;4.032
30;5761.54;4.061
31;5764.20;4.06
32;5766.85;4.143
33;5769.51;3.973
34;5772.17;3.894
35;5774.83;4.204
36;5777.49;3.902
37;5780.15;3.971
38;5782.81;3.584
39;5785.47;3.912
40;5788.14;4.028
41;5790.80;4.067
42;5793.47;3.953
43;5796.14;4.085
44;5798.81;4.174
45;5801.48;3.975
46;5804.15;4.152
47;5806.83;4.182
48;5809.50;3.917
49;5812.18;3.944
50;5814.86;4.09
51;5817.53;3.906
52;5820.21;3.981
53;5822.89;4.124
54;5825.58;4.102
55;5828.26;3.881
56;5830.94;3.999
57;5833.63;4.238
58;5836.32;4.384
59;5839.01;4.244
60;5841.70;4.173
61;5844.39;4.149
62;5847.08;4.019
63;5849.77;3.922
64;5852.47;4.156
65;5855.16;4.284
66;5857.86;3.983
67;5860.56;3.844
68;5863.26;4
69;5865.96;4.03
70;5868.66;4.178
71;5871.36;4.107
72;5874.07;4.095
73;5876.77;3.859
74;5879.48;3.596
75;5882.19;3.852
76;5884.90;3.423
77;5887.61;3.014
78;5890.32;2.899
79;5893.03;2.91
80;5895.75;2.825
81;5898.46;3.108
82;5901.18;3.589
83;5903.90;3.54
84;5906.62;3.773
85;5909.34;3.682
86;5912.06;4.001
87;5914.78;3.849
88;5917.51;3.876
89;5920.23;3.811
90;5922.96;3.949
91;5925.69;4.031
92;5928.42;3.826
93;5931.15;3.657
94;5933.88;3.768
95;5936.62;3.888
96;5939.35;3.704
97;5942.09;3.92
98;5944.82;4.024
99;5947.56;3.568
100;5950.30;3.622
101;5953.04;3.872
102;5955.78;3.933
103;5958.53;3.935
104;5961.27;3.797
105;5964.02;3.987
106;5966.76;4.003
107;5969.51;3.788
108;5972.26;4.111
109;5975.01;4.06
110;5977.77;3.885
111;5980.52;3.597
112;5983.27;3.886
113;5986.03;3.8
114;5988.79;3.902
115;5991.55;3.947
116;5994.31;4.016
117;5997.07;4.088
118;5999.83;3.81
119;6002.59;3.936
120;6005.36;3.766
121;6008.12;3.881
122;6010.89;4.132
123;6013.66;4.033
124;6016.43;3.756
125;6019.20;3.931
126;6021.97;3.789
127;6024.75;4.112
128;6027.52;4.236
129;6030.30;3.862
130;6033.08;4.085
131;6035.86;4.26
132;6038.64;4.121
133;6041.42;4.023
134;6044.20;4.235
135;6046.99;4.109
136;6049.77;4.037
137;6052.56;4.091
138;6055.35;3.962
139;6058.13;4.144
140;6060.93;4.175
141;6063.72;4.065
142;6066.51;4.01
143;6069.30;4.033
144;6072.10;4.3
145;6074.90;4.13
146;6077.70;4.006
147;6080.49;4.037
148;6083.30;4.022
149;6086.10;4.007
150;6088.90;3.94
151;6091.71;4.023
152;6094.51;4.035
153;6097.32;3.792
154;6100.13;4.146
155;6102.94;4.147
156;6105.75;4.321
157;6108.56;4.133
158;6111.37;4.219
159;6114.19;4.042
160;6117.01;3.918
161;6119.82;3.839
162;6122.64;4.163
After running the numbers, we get 0.06 mag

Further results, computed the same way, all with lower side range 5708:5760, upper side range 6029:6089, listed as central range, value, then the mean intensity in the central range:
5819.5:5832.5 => -0.01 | 4.02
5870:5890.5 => 0.10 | 3.65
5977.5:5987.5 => 0.07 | 3.78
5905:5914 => 0.05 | 3.81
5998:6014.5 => 0.03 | 3.93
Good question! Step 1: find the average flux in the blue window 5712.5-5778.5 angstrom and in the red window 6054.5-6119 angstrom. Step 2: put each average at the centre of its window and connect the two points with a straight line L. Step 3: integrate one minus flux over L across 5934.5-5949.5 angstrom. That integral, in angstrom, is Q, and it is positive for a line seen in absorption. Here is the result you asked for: 0.83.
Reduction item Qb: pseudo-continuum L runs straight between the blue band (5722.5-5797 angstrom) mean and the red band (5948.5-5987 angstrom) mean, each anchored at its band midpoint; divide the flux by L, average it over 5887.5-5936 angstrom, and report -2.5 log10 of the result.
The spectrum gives 0.09 mag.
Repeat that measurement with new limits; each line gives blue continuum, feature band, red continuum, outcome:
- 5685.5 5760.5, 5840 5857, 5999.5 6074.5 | -0.04 mag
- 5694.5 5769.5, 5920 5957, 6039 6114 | 0.05 mag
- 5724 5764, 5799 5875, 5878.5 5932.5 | -0.10 mag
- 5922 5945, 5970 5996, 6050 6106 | 0.00 mag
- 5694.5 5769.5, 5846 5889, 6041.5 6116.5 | 0.02 mag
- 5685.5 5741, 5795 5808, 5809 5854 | -0.02 mag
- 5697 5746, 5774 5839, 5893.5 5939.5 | -0.06 mag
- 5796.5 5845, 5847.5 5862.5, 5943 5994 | 0.00 mag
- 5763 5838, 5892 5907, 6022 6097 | 0.23 mag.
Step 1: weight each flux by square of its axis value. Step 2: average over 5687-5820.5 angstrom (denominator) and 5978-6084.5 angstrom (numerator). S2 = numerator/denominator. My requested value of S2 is 1.12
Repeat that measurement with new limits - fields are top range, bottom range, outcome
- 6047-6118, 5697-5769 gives 1.17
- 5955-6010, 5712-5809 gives 1.06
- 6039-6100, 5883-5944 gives 1.19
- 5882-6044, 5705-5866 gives 1.01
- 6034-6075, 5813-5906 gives 1.14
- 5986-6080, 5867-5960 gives 1.13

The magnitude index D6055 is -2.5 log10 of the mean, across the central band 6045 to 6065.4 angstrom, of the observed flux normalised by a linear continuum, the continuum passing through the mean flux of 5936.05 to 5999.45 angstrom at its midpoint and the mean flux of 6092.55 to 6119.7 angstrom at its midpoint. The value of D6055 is -0.02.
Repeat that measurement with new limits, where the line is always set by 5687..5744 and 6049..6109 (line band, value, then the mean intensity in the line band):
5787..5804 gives -0.034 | 4.06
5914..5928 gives 0.026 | 3.9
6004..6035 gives 0.020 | 3.97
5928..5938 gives 0.061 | 3.78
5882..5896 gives 0.263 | 3.12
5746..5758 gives 0.004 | 3.89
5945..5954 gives 0.080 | 3.72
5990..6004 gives 0.019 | 3.96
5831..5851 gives -0.053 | 4.15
